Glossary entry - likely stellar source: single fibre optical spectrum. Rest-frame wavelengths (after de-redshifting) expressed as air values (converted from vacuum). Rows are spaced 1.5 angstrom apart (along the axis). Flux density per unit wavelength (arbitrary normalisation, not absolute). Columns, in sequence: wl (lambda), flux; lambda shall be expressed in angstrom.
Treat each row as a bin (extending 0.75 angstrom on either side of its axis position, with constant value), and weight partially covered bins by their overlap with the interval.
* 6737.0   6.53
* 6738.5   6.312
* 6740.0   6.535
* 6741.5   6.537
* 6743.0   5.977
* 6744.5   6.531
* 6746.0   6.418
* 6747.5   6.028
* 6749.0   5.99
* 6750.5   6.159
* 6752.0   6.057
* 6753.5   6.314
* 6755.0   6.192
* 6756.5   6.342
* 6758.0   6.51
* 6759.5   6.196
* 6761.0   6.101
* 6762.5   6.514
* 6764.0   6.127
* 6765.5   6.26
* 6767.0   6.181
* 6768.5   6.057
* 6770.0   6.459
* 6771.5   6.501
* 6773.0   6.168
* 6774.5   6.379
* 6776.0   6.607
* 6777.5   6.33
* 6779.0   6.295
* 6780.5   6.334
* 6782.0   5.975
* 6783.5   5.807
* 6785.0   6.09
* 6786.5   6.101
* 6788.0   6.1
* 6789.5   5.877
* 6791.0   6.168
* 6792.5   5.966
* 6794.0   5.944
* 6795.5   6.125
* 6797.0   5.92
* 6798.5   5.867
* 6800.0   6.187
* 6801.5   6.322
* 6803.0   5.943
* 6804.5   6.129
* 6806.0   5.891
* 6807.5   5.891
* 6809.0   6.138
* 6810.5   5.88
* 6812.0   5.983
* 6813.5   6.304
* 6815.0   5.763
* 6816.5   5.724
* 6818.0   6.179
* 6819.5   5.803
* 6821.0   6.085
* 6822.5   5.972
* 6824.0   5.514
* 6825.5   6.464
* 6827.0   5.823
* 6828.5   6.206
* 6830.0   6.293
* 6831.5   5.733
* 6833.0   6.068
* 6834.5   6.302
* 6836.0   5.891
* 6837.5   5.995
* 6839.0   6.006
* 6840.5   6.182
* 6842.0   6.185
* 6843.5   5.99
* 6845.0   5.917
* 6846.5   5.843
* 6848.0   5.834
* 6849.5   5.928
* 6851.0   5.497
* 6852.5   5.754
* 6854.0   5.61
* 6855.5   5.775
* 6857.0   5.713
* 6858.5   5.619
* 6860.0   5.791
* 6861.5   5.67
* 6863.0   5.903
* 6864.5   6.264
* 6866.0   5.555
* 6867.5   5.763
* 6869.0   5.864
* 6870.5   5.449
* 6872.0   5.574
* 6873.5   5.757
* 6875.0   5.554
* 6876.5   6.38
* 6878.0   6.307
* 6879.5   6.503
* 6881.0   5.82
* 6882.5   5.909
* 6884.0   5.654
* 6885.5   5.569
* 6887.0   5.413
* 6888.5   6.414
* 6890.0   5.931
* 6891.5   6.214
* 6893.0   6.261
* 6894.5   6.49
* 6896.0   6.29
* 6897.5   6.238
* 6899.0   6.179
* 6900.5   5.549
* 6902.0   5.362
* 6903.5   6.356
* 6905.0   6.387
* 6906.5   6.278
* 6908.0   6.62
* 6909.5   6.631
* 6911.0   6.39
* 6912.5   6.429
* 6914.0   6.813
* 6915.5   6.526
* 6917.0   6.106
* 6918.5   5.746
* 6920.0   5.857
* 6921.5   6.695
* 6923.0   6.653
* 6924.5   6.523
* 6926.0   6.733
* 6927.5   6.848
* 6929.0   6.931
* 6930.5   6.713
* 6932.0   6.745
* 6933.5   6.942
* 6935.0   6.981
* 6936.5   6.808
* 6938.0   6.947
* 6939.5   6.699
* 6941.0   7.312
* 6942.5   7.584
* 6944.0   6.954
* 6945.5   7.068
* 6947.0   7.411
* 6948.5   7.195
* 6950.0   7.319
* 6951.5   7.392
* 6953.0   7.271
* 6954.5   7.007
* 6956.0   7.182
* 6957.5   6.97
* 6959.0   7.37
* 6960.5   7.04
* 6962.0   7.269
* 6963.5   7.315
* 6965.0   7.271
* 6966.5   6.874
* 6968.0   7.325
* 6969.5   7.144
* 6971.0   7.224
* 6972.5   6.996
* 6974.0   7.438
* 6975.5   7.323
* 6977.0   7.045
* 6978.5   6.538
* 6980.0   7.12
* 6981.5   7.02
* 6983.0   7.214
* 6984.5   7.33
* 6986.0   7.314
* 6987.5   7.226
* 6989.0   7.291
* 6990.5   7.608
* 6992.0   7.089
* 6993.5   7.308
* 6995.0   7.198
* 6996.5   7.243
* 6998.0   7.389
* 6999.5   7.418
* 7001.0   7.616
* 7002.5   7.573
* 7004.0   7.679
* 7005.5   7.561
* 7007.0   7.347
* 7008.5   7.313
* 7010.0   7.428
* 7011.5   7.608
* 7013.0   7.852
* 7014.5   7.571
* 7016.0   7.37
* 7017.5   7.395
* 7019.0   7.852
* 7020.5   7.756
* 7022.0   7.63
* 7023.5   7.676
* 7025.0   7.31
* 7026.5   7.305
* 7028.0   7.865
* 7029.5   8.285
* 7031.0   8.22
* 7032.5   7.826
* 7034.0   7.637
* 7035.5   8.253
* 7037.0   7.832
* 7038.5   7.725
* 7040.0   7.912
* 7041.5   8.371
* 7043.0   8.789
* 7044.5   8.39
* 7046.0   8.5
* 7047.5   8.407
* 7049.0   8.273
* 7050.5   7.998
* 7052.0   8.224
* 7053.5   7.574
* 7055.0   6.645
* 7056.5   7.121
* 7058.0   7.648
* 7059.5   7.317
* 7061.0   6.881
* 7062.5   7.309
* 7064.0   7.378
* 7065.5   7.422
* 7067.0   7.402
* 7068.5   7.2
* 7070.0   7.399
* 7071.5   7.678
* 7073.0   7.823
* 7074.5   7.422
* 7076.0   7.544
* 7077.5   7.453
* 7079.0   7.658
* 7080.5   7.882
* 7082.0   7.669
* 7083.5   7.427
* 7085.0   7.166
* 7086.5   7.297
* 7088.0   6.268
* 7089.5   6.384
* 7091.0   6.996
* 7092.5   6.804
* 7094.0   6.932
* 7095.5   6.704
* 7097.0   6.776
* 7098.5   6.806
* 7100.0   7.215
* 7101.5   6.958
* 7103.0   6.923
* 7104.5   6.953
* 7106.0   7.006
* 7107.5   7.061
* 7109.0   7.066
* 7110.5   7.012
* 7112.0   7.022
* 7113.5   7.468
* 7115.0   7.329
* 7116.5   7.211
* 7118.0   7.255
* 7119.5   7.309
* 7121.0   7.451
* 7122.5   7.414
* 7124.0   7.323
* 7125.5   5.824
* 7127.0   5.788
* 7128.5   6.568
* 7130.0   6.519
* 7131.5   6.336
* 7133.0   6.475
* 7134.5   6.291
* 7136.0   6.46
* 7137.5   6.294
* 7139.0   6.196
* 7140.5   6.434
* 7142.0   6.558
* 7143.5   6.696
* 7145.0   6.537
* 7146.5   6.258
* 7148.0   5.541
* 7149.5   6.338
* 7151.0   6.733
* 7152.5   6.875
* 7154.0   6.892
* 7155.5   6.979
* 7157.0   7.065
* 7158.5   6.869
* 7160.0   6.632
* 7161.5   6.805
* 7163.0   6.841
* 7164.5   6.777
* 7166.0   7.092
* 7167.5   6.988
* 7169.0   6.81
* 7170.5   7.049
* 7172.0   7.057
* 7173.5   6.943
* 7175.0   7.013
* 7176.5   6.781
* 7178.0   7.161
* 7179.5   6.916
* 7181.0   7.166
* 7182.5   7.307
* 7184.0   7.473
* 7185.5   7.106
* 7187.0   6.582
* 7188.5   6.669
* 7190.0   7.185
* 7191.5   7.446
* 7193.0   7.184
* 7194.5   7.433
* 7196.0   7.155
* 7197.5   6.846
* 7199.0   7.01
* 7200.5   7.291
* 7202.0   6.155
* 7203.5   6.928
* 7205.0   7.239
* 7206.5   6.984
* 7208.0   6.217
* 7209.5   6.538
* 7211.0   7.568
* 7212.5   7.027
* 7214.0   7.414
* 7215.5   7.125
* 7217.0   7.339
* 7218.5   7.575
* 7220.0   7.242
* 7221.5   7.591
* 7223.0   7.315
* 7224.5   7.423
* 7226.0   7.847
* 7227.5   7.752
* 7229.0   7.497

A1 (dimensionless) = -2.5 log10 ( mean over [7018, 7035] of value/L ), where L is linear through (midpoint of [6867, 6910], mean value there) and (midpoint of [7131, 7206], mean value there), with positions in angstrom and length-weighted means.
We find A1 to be -0.21 mag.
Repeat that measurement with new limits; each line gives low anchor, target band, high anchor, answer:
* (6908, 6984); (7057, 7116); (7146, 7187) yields -0.05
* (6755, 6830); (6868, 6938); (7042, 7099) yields 0.07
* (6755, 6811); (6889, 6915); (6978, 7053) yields 0.11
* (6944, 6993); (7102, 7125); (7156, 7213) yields -0.02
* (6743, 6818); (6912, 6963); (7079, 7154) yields -0.07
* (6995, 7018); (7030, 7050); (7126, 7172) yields -0.13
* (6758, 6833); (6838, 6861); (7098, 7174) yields 0.07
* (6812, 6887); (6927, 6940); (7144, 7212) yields -0.12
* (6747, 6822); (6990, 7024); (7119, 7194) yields -0.15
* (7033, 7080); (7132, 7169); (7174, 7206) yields 0.10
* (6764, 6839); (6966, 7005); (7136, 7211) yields -0.13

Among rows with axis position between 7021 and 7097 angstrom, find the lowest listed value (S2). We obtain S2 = 6.268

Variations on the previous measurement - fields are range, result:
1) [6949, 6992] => 6.538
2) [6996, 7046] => 7.243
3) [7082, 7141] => 5.788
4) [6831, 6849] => 5.733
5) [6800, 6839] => 5.514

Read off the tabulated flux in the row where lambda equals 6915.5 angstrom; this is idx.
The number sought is 6.526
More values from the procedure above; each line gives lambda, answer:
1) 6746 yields 6.418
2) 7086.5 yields 7.297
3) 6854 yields 5.61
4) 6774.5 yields 6.379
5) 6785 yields 6.09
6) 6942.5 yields 7.584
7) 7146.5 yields 6.258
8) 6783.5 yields 5.807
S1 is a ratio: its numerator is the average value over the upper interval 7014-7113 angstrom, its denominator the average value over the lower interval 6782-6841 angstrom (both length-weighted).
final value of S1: 1.2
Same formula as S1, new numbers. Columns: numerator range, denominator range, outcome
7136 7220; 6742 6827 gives 1.13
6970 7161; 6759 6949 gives 1.17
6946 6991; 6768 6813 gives 1.18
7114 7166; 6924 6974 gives 0.94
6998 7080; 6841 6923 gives 1.28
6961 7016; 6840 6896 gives 1.24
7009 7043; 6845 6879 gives 1.34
